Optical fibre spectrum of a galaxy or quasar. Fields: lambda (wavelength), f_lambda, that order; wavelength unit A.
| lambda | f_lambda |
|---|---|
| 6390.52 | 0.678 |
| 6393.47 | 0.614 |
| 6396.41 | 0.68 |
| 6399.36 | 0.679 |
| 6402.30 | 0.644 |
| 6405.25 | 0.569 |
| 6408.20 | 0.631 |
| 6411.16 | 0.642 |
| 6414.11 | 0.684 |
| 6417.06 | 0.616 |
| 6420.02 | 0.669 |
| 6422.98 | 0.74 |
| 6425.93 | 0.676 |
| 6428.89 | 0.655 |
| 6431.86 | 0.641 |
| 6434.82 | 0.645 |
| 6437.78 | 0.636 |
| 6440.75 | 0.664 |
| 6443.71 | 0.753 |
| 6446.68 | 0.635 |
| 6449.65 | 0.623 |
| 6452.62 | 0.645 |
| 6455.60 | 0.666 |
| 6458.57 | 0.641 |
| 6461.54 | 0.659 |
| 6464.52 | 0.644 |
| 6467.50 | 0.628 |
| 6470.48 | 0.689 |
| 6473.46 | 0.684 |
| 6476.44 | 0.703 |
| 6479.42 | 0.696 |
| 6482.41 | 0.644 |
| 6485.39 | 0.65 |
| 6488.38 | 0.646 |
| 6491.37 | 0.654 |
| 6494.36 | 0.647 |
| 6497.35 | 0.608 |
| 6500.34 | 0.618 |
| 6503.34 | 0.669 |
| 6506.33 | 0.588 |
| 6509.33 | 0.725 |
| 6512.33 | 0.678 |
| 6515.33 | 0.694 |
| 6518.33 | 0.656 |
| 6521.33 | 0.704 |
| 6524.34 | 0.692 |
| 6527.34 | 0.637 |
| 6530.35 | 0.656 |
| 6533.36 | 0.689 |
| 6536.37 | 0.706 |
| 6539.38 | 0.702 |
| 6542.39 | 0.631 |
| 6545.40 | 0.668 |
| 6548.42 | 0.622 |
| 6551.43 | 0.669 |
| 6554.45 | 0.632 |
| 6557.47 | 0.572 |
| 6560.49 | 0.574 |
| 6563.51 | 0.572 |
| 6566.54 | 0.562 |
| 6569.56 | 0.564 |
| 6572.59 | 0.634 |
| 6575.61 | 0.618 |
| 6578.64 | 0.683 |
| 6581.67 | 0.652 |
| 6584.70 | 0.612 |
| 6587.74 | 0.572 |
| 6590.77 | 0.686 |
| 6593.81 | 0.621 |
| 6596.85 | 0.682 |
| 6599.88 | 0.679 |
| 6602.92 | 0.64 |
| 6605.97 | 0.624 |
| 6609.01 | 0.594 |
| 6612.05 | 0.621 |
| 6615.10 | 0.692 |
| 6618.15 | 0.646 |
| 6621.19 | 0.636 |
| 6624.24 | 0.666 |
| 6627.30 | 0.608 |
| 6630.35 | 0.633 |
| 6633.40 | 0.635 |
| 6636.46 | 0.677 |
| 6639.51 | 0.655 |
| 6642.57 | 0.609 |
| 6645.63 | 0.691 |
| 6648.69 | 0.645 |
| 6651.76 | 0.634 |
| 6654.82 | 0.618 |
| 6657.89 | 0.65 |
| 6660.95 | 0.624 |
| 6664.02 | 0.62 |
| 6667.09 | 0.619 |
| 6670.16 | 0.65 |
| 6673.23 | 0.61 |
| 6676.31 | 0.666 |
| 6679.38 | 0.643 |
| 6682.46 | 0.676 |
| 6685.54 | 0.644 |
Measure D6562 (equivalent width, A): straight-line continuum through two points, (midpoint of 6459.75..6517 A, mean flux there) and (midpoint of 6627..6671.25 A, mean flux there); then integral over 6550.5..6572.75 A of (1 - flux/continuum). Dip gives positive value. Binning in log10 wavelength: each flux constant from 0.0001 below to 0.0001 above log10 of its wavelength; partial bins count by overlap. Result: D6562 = 1.9 A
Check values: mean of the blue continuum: 0.659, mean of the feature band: 0.593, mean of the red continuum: 0.639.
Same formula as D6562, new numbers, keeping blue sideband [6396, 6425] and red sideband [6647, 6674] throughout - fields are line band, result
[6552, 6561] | 0.5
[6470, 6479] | -0.6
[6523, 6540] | -0.9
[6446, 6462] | 0.2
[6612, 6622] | -0.3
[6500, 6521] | -0.7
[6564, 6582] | 0.7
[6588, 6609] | -0.3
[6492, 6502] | 0.3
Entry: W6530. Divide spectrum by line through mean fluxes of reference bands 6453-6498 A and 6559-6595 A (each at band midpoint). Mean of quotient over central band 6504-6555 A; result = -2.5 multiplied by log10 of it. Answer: -0.06 mag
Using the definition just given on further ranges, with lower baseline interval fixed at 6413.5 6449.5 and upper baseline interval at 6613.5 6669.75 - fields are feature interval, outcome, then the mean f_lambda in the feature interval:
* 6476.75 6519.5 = 0.00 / 0.657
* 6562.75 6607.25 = 0.04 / 0.628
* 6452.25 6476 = 0.00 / 0.66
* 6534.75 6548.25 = -0.03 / 0.671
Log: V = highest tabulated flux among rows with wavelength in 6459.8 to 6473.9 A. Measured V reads 0.689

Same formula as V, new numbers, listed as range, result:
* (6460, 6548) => 0.725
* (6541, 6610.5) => 0.686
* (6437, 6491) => 0.753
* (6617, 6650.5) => 0.691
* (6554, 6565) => 0.632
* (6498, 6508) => 0.669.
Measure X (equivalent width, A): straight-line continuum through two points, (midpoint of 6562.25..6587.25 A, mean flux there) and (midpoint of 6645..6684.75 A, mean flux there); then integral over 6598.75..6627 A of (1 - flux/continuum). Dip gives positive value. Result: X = -0.8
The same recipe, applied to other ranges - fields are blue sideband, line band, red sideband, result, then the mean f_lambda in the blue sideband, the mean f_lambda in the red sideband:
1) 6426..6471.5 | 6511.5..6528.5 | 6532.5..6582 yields -1.0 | 0.655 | 0.631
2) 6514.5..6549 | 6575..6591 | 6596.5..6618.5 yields 0.5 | 0.672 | 0.645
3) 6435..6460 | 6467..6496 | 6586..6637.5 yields -0.5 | 0.657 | 0.641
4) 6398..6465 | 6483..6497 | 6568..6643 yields 0.1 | 0.655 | 0.638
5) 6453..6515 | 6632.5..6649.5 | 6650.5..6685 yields -0.3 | 0.657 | 0.638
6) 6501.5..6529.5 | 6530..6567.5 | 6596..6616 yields 1.5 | 0.67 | 0.645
